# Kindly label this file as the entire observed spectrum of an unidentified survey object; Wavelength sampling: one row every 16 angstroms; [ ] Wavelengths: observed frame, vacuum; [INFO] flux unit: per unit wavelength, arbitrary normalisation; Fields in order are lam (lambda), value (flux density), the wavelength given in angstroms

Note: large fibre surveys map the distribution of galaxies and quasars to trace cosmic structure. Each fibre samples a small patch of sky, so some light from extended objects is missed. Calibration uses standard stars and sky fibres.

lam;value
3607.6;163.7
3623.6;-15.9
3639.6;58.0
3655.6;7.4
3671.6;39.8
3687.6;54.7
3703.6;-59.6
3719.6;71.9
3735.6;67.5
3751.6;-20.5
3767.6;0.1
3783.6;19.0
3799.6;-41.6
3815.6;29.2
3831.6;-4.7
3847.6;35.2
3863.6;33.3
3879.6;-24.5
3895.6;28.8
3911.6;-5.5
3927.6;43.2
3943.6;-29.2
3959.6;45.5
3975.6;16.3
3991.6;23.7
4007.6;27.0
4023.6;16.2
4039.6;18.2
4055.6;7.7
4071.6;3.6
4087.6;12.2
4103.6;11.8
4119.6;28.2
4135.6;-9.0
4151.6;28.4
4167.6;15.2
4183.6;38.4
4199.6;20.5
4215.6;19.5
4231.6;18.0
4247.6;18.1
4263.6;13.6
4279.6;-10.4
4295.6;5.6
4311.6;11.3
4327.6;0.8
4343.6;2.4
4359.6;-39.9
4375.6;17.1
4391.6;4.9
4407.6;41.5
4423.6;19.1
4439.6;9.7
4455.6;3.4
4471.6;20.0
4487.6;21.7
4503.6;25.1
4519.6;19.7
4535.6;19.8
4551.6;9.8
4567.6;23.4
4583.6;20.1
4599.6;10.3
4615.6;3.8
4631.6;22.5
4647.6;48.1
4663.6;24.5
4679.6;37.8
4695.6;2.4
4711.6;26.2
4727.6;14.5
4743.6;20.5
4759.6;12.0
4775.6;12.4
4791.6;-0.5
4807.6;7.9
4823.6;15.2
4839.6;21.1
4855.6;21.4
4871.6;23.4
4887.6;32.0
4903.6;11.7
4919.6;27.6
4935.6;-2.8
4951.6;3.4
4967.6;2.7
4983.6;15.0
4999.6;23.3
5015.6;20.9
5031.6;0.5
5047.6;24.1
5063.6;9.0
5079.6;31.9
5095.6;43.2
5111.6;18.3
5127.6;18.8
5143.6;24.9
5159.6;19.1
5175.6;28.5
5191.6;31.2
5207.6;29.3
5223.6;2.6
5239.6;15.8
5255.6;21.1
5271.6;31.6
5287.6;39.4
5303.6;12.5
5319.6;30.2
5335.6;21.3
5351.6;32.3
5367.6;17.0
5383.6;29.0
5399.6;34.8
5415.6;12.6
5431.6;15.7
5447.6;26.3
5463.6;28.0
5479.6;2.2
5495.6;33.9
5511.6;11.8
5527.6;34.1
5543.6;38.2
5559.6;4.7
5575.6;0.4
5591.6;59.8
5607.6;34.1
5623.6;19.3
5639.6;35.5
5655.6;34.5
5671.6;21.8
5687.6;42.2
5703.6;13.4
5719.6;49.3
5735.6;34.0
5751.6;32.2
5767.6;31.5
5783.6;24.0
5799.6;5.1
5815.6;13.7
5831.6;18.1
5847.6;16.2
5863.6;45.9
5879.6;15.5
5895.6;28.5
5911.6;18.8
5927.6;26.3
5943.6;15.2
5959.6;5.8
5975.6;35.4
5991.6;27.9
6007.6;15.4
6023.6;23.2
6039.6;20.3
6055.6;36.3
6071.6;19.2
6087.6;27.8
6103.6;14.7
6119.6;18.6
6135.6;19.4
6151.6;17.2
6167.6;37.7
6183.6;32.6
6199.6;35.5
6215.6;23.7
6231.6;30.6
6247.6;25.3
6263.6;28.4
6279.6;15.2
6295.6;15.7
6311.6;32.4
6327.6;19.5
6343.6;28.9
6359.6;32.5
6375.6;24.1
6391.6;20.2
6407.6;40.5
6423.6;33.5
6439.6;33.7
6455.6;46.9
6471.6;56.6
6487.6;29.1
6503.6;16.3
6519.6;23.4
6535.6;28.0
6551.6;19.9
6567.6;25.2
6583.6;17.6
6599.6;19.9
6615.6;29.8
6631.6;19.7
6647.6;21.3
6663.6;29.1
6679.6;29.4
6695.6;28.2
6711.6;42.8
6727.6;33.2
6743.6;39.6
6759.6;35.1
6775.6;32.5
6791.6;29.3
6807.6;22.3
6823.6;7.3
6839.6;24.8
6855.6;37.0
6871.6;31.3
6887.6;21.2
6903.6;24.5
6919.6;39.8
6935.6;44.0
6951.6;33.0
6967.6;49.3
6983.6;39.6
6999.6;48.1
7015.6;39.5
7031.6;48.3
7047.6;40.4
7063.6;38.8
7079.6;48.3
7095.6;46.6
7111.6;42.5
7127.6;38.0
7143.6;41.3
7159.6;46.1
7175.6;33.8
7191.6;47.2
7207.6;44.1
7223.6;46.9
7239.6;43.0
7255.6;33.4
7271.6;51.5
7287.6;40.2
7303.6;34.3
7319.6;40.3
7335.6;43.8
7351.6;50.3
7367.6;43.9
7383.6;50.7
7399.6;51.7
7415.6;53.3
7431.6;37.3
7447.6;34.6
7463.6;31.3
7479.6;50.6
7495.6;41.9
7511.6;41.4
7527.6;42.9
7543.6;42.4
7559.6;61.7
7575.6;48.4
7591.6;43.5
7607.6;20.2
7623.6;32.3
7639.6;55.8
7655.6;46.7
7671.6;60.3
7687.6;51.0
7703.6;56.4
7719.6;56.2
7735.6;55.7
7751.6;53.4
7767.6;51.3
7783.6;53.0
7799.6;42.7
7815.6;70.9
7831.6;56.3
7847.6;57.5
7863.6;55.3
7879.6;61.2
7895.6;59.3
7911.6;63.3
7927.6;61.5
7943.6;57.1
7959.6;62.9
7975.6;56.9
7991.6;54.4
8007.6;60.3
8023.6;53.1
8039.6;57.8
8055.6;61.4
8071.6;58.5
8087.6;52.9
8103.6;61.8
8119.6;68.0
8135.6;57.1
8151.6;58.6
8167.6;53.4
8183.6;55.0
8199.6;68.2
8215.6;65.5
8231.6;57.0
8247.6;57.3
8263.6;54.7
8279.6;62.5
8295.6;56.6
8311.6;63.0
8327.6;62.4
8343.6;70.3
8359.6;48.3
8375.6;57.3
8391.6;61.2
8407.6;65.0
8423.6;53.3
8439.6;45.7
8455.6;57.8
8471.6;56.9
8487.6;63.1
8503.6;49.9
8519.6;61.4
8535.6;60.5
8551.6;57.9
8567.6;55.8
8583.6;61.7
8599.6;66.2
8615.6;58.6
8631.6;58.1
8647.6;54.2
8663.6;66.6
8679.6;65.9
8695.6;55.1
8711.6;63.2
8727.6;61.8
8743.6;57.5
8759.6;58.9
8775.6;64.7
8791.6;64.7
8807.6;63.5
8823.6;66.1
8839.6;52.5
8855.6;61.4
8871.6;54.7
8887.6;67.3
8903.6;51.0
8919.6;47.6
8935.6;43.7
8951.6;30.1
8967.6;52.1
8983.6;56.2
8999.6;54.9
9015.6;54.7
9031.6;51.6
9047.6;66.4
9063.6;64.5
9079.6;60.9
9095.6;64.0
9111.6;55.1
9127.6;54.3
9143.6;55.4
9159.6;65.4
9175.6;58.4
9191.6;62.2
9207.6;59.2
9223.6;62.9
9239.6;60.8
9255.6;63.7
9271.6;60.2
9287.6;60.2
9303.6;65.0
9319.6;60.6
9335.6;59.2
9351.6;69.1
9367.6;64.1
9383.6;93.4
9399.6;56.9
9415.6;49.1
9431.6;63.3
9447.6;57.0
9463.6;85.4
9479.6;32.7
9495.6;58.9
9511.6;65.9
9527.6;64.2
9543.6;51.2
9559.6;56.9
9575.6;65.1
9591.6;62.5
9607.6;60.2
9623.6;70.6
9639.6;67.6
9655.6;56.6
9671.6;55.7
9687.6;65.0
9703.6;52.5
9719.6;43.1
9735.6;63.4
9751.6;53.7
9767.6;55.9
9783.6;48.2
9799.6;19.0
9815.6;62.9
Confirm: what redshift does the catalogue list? 0.73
